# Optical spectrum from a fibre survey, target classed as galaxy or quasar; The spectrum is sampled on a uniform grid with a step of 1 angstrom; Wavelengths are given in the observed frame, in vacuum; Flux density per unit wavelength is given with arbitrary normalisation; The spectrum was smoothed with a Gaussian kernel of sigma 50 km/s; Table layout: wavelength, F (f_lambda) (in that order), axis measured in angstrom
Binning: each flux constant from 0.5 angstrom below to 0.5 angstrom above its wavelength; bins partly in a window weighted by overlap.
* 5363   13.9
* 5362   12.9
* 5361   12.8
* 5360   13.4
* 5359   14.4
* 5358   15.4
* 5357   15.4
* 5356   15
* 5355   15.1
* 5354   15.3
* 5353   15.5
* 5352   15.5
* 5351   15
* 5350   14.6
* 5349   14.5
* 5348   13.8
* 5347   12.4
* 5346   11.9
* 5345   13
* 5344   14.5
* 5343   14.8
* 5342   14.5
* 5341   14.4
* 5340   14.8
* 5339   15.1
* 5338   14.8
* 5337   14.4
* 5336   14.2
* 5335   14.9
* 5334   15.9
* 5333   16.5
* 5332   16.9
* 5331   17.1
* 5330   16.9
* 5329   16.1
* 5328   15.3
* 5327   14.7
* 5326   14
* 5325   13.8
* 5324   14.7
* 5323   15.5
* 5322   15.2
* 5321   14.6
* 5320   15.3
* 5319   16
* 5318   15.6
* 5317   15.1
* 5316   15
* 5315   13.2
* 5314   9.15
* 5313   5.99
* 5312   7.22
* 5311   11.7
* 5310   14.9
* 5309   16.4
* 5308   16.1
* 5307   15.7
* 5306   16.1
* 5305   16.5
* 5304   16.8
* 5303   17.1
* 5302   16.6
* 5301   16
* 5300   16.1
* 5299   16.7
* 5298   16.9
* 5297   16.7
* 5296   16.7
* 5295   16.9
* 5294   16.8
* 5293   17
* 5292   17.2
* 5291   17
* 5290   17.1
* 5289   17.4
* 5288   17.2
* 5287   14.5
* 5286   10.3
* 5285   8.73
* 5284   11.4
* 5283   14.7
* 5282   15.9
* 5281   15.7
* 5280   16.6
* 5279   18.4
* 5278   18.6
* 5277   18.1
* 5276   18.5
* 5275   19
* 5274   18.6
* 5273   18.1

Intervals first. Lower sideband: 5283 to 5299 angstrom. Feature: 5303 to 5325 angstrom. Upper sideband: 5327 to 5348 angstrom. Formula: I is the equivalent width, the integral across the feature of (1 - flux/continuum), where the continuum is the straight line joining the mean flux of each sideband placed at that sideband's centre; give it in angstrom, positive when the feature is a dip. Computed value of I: 1.4 angstrom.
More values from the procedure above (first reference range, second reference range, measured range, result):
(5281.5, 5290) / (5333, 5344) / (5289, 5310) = -3.6 angstrom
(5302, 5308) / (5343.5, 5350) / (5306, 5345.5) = 1.0 angstrom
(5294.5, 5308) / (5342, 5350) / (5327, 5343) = -1.1 angstrom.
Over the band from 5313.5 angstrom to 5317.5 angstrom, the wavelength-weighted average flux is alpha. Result 13.1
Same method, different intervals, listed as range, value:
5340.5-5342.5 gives 14.4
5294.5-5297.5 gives 16.8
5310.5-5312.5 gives 9.46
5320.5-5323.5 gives 15.1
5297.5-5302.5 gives 16.5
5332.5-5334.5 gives 16.2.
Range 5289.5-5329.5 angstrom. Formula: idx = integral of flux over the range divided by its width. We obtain 15.1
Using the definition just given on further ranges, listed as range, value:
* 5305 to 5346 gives 14.5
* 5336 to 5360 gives 14.5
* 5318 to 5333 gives 15.5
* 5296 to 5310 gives 16.4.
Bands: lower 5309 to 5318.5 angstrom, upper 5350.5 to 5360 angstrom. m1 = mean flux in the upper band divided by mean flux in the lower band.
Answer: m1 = 1.23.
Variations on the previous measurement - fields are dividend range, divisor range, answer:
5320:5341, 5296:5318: 1.04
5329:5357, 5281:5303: 0.95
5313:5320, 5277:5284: 0.83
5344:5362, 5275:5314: 0.92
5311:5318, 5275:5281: 0.63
